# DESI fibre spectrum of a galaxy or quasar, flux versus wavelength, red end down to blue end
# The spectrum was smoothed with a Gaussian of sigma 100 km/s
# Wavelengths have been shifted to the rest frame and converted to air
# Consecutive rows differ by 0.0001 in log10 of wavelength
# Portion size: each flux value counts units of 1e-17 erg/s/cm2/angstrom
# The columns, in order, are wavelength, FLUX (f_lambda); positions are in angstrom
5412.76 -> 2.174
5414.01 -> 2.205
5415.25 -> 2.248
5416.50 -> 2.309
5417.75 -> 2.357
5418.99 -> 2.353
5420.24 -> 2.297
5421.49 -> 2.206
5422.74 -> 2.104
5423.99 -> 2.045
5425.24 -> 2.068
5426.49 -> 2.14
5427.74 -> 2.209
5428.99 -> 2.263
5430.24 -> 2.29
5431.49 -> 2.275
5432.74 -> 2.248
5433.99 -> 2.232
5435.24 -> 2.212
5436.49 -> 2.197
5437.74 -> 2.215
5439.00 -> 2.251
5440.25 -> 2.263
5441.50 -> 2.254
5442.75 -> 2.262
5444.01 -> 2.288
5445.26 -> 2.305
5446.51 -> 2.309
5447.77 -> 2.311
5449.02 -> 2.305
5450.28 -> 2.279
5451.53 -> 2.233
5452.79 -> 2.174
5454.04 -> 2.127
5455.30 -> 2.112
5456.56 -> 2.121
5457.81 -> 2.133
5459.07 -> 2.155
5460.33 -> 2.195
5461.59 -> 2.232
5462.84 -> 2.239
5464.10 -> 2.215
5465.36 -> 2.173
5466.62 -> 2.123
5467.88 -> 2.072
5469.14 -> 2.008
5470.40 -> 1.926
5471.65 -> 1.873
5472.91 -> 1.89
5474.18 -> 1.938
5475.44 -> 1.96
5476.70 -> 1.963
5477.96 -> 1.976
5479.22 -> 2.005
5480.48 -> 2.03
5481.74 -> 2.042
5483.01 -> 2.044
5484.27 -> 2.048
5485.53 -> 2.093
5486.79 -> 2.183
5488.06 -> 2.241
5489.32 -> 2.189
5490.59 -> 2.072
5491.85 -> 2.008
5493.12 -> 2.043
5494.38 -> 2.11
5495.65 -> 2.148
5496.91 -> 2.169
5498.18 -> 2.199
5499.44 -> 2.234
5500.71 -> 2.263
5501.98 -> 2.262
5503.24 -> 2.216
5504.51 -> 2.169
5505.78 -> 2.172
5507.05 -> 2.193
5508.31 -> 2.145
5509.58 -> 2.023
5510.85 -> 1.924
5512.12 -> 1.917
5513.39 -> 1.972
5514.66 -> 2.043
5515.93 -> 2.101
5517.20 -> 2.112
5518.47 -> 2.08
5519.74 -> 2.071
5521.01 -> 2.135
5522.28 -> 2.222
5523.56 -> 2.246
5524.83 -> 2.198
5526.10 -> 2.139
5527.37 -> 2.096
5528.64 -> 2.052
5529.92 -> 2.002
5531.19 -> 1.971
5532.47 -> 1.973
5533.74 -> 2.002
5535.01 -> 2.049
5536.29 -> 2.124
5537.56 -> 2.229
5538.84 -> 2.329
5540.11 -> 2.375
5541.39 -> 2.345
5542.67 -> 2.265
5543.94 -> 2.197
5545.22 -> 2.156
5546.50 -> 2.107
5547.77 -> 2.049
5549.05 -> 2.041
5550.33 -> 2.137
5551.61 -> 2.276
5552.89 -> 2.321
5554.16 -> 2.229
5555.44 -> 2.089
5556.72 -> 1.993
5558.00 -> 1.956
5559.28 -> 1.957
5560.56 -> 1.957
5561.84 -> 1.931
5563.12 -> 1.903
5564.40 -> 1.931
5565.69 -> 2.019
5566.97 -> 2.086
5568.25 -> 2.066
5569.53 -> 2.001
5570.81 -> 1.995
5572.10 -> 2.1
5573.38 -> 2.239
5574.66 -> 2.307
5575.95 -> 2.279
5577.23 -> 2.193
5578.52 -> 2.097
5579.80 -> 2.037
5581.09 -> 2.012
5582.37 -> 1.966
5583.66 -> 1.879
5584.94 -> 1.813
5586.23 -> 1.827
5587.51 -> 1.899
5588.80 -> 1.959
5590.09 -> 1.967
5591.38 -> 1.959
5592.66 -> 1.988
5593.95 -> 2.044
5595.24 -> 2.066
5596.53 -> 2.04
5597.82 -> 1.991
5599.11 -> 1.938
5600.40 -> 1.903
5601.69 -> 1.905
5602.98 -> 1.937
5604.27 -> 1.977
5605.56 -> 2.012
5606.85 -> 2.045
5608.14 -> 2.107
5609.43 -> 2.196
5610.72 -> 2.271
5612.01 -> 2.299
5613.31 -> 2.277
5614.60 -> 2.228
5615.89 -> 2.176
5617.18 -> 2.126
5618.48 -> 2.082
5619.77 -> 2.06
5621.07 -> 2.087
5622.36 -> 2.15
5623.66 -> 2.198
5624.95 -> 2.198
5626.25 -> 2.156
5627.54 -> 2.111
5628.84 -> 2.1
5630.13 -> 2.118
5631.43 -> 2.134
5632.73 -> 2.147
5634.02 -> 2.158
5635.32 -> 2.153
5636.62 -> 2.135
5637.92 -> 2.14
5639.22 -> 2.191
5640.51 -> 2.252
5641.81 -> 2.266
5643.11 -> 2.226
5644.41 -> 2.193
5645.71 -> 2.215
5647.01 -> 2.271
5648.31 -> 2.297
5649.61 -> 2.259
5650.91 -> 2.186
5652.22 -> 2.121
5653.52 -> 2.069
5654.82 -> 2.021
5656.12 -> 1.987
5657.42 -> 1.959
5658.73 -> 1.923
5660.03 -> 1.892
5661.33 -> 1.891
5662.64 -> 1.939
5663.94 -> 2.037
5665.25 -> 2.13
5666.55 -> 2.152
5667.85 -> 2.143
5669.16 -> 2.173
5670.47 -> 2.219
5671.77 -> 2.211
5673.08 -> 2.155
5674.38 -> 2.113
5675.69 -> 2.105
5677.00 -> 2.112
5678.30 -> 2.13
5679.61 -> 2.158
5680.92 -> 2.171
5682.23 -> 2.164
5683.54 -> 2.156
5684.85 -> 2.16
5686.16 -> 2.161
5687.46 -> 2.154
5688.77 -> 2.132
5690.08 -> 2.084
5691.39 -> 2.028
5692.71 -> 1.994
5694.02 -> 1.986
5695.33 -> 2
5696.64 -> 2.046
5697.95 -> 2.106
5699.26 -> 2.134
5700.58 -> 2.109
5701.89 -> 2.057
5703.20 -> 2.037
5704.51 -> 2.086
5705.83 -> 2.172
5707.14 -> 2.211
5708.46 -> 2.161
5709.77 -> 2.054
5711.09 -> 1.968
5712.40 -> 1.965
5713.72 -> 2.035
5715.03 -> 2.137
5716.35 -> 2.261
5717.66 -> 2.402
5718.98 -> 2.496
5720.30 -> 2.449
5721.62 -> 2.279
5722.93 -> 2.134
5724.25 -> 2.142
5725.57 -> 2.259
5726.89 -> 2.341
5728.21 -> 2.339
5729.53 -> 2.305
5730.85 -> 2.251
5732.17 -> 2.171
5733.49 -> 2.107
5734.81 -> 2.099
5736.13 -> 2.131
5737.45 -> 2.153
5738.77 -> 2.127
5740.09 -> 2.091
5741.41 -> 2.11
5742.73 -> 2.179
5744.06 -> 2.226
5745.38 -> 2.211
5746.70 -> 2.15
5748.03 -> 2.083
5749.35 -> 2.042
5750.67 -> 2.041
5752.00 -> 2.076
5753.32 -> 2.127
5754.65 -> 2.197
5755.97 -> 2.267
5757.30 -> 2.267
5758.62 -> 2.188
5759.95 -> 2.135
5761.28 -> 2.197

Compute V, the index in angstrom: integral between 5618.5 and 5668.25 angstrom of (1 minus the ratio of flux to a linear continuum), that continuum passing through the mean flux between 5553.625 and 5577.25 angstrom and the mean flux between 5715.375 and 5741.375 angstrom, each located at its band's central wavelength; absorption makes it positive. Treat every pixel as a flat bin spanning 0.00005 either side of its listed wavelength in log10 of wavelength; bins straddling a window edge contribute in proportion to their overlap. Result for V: 0.49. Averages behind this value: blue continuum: 2.06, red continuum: 2.23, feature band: 2.12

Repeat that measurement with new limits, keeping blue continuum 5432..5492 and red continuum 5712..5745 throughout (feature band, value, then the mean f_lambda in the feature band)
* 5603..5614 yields 0.21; 2.14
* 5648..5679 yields 1.44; 2.09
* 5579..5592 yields 1.43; 1.93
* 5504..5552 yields 0.82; 2.12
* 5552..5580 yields 1.15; 2.08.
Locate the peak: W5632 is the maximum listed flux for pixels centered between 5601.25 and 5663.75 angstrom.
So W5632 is 2.299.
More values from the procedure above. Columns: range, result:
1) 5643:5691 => 2.297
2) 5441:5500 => 2.311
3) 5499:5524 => 2.263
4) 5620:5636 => 2.198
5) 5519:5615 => 2.375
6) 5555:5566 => 2.089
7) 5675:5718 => 2.402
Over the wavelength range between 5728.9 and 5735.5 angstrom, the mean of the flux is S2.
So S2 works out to 2.19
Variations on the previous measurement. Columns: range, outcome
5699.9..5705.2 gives 2.07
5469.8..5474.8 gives 1.91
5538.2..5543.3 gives 2.33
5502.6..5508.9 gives 2.18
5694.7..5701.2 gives 2.08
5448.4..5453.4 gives 2.25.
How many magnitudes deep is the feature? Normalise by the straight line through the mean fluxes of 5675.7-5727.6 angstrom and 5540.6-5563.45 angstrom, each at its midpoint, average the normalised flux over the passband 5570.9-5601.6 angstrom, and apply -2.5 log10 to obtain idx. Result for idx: 0.052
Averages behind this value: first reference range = 2.11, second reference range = 2.14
